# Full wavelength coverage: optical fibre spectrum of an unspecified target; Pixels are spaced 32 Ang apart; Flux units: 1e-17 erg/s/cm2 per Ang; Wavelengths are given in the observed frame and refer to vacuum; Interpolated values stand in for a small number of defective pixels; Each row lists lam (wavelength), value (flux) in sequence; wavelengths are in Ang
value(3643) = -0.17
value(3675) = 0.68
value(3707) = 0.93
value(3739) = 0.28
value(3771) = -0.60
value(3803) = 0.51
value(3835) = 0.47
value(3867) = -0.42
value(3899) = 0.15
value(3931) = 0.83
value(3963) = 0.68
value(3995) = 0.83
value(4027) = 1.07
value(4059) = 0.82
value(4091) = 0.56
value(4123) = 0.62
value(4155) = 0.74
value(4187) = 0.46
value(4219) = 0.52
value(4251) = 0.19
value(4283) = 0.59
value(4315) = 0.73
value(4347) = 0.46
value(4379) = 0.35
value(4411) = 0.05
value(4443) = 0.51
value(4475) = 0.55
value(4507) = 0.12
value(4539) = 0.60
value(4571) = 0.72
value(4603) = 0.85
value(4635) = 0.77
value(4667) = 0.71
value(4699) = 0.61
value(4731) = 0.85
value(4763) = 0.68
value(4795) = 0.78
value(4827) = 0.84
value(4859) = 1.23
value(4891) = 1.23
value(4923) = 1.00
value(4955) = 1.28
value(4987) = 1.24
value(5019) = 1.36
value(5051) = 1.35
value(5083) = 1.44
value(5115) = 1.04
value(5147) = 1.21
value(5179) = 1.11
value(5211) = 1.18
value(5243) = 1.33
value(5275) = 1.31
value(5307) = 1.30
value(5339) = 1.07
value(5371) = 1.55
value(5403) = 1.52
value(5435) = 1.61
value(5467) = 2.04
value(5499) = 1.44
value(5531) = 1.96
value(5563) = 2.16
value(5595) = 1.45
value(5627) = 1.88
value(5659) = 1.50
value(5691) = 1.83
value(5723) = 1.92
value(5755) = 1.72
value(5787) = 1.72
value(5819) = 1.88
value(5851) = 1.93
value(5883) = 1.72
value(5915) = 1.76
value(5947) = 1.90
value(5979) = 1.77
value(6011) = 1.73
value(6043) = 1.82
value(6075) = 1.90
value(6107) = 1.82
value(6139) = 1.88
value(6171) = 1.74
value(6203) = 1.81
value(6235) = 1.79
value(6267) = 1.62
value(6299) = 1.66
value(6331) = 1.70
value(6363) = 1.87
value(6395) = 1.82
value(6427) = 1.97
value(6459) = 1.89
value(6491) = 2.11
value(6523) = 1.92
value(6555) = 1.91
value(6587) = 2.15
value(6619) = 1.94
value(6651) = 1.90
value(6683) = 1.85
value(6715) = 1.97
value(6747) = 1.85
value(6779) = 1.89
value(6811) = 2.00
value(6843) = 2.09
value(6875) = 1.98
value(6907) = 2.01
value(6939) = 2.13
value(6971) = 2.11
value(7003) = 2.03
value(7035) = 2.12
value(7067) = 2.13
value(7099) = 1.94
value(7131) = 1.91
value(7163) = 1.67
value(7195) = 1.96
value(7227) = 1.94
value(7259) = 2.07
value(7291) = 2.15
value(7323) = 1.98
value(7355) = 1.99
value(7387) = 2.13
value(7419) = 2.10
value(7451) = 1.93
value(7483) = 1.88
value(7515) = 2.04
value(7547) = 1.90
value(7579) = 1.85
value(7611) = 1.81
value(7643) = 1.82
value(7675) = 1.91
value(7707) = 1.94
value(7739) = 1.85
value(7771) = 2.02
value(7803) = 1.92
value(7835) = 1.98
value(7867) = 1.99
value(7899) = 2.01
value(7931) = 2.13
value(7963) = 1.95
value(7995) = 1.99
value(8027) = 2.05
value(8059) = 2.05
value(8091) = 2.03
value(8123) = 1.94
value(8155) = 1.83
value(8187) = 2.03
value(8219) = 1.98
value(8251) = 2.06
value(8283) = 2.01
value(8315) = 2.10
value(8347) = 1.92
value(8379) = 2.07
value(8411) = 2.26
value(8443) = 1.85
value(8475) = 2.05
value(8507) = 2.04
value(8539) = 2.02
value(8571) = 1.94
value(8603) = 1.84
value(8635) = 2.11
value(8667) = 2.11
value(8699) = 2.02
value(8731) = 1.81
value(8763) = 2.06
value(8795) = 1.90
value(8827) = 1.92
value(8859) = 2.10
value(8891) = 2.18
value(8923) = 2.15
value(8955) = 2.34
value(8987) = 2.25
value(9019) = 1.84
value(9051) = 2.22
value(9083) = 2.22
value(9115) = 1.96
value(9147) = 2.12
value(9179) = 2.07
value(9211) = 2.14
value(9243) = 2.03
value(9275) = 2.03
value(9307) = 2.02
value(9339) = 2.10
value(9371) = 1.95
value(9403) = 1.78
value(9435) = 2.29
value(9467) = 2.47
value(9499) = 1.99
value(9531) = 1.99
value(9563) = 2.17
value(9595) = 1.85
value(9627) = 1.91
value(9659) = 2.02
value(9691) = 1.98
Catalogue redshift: 0.214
